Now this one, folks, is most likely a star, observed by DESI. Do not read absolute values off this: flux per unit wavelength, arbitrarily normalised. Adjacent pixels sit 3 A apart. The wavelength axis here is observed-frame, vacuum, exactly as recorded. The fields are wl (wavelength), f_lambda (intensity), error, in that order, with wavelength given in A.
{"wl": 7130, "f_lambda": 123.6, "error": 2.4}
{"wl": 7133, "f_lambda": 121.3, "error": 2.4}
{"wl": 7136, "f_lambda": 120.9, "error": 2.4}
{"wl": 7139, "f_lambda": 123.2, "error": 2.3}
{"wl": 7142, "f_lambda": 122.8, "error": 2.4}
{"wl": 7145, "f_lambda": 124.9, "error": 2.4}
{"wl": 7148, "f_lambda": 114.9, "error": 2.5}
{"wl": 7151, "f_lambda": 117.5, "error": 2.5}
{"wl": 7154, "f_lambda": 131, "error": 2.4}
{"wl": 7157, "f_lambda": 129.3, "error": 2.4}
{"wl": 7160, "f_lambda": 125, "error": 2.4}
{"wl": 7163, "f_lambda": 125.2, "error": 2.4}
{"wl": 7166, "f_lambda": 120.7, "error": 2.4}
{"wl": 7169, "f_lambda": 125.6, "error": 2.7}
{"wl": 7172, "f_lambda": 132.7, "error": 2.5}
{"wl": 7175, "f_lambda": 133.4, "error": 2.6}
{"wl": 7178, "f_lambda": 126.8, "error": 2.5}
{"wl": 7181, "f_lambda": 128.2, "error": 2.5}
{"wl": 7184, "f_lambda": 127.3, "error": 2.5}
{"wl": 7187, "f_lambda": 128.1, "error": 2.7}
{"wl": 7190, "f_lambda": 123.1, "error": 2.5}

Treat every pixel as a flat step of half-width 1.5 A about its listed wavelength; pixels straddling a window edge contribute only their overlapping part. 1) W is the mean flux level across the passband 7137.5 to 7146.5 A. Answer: 124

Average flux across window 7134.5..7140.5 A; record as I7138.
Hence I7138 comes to 122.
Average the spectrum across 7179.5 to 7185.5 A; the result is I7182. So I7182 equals 128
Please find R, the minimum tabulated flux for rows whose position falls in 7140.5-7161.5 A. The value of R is 114.9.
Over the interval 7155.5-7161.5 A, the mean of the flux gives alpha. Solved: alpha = 127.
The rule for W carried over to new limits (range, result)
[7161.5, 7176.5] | 128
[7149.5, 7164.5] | 126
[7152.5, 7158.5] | 130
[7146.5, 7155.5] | 121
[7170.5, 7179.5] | 131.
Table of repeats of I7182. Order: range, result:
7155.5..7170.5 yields 125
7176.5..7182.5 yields 128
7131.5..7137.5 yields 121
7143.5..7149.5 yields 120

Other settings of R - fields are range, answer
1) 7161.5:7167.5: 120.7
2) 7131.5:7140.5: 120.9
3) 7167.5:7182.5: 125.6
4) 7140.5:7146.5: 122.8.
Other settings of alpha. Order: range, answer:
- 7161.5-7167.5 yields 123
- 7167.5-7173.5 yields 129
